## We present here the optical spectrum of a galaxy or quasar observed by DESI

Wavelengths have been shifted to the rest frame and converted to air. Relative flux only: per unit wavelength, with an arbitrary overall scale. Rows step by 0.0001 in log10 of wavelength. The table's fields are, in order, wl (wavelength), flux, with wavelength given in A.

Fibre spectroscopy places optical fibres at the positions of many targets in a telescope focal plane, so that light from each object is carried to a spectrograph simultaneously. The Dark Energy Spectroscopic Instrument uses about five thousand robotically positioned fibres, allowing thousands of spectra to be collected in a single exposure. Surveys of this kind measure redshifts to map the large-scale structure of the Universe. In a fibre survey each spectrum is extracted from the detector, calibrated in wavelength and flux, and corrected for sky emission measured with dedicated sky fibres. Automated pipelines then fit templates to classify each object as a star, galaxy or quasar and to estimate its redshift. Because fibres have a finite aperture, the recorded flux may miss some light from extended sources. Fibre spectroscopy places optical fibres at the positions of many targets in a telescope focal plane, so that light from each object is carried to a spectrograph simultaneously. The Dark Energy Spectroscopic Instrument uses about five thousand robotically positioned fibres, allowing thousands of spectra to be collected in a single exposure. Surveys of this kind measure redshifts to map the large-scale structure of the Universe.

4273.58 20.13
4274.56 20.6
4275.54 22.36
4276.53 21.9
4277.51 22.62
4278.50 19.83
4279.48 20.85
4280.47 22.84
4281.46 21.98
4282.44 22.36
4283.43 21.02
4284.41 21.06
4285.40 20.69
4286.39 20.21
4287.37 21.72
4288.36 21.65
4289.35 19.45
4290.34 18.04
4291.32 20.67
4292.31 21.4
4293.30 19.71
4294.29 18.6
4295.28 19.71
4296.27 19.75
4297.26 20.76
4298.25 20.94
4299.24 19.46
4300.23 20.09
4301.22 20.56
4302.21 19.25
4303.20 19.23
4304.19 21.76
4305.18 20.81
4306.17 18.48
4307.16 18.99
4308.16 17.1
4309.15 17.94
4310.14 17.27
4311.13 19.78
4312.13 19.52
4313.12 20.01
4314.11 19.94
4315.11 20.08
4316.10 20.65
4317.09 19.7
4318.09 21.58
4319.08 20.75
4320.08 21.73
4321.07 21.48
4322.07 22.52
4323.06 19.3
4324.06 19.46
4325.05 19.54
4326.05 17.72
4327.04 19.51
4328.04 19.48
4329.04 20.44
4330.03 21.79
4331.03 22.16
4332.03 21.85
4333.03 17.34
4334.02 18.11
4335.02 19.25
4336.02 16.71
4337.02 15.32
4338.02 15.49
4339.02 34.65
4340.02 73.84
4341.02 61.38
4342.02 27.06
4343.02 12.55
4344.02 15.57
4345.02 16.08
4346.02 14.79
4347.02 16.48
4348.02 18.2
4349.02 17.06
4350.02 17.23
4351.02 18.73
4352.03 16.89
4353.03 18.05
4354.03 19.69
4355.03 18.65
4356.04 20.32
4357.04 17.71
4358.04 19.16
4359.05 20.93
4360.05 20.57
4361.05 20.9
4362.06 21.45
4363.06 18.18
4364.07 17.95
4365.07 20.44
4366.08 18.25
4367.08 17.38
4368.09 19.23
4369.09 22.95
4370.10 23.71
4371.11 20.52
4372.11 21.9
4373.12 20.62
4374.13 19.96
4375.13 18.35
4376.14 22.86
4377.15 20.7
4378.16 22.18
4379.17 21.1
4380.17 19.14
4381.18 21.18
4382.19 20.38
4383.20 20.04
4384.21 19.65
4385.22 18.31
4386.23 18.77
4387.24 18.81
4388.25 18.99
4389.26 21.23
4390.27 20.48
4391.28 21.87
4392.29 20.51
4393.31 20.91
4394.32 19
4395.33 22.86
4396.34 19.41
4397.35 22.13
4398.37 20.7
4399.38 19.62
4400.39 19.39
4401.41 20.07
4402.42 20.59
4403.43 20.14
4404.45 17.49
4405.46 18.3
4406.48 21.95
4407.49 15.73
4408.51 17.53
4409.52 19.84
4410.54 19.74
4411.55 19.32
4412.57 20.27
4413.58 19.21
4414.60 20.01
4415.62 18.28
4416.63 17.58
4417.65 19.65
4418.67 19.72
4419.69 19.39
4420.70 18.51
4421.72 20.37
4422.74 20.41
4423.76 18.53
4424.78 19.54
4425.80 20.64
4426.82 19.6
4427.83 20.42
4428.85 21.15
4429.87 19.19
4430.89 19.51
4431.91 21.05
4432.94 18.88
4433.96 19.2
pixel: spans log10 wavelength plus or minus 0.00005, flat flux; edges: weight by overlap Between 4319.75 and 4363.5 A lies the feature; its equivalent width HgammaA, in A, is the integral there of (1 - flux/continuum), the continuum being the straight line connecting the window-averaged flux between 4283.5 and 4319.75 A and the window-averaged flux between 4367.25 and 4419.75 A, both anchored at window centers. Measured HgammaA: -3.3 A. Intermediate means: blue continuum 19.9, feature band 21.5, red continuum 20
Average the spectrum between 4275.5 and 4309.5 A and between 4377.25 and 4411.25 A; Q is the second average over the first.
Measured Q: 0.98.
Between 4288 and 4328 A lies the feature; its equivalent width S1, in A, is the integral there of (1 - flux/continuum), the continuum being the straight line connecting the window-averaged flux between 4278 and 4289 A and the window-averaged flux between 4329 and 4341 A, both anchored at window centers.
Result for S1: 6.4 A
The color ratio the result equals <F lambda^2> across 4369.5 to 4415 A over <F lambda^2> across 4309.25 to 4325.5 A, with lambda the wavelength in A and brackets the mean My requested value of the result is 1.0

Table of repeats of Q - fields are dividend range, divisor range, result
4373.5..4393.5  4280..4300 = 0.98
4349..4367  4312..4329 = 0.94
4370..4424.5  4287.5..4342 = 0.92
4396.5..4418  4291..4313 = 0.99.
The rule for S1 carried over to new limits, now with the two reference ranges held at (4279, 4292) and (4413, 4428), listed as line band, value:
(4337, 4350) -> -3.7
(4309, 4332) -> 0.4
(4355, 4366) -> 0.3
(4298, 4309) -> 0.6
